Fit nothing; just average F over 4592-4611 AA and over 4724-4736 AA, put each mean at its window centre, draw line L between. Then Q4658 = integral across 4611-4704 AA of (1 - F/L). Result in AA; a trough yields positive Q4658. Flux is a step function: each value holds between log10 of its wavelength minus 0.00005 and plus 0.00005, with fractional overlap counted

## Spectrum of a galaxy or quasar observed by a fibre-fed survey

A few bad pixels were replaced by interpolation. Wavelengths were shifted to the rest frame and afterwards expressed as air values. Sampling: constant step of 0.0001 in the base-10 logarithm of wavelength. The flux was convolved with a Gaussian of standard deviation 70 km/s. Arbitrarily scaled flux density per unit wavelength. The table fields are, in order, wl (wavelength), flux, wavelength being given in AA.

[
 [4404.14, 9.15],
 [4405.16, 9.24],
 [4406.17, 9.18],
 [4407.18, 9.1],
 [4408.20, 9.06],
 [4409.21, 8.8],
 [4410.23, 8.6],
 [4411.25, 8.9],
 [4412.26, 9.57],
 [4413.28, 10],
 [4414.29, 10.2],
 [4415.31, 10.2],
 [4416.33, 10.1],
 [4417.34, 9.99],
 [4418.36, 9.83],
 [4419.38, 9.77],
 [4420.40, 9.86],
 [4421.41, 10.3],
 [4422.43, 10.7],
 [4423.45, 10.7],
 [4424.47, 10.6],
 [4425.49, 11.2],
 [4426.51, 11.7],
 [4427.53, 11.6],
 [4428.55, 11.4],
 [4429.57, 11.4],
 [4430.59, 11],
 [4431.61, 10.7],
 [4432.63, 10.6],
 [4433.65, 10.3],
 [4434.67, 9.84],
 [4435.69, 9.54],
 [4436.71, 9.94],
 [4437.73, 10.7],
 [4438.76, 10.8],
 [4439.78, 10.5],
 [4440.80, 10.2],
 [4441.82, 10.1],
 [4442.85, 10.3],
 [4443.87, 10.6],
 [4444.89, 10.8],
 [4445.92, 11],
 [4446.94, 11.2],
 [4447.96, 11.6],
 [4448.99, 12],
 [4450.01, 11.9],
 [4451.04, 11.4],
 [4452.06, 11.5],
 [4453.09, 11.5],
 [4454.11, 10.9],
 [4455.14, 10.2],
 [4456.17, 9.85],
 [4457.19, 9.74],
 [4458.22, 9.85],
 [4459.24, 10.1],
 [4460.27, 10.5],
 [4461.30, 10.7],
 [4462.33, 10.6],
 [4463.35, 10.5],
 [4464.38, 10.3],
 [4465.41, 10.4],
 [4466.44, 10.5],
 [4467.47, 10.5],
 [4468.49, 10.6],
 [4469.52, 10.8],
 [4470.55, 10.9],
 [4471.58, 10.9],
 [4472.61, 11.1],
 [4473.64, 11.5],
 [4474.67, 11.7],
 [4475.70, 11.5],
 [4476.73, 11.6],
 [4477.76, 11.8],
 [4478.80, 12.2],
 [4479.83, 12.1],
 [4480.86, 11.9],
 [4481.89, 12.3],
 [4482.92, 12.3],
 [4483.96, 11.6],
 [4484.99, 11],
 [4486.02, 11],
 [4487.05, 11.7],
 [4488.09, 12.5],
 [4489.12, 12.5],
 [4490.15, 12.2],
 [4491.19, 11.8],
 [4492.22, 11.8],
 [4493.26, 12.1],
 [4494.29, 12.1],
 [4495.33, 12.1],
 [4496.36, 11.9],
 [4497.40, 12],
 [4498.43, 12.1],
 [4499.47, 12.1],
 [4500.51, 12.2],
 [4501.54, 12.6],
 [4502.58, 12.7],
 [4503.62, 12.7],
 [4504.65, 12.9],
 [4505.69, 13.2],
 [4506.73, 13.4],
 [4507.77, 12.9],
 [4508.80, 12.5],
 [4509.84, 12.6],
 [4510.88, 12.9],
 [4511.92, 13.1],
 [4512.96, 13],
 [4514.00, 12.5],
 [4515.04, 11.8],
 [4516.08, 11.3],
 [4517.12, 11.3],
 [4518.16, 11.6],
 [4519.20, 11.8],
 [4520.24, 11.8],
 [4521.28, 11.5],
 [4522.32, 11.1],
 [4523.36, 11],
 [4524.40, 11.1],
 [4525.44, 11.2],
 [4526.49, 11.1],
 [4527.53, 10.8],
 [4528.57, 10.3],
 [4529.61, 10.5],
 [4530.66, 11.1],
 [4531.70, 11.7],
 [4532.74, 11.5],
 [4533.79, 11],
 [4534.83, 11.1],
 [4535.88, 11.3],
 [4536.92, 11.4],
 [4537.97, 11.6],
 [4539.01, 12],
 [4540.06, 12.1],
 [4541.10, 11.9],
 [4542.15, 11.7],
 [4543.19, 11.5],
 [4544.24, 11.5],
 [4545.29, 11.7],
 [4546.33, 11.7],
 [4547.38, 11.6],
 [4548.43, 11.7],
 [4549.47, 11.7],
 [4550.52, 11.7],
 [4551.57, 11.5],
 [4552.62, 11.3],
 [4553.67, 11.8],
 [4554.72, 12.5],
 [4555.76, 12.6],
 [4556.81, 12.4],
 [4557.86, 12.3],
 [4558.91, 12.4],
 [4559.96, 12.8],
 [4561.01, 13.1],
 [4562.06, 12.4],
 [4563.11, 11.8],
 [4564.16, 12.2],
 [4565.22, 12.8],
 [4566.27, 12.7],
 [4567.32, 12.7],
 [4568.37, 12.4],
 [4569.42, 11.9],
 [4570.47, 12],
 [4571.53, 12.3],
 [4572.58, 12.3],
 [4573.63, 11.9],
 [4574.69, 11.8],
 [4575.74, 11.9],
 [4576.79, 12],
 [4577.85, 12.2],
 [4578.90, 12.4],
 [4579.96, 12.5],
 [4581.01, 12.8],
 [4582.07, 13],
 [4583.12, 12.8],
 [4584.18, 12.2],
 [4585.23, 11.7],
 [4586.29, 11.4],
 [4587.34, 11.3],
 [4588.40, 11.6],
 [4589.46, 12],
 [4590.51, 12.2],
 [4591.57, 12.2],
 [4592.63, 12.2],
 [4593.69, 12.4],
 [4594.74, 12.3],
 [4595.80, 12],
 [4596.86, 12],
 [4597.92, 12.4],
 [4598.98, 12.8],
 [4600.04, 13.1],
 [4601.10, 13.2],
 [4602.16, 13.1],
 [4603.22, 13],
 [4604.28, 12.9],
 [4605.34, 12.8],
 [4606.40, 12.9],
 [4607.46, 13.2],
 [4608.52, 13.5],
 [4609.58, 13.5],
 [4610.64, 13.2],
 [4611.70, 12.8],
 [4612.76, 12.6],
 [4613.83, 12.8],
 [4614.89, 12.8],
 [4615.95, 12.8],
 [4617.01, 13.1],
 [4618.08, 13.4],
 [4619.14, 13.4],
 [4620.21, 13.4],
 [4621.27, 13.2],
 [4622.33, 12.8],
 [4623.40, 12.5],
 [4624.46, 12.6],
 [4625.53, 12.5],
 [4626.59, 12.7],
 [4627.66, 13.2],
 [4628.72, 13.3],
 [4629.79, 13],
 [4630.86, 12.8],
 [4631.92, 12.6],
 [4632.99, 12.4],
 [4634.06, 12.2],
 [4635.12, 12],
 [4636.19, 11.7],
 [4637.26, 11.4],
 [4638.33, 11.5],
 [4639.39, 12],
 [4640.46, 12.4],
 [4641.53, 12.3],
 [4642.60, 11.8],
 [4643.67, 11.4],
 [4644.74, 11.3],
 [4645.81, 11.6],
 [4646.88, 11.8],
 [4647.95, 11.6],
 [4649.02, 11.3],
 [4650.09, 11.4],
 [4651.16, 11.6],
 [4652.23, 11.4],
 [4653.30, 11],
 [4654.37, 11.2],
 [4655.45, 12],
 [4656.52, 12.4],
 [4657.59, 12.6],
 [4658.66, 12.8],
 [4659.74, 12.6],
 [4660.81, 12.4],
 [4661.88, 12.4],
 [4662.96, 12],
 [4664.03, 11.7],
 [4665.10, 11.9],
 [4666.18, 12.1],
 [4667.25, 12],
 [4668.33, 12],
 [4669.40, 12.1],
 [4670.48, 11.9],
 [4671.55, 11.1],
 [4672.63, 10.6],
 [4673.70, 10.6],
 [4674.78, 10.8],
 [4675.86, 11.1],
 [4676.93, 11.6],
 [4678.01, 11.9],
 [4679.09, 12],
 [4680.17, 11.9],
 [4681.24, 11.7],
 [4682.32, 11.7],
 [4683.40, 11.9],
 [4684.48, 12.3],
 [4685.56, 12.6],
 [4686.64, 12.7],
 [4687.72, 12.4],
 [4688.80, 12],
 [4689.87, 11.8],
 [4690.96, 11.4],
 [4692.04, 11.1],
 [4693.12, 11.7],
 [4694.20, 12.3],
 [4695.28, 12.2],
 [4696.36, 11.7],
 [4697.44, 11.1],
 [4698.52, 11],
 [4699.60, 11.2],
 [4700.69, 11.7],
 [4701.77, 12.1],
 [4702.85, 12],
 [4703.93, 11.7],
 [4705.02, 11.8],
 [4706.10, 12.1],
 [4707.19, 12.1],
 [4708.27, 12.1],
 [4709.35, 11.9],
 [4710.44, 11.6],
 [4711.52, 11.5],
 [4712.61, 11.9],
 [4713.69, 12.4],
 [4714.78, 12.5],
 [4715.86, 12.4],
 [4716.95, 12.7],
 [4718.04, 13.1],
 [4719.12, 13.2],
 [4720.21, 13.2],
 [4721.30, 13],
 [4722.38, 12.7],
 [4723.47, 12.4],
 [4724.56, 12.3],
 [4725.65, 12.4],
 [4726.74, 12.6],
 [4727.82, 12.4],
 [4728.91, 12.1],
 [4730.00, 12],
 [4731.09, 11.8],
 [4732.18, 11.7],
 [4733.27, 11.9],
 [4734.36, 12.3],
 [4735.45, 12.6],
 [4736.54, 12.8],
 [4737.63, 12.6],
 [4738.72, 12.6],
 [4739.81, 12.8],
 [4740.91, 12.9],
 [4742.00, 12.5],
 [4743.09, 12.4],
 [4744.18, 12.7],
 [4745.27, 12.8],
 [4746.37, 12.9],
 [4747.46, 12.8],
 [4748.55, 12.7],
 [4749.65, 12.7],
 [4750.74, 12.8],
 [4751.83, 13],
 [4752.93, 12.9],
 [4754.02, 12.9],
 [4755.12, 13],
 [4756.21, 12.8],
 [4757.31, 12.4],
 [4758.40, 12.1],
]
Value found 3.6 AA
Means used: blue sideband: 12.8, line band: 12.1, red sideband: 12.2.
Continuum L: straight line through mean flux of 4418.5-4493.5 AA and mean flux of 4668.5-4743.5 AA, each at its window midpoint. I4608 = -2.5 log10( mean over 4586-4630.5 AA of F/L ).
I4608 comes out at -0.097 mag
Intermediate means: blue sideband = 11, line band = 12.7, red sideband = 12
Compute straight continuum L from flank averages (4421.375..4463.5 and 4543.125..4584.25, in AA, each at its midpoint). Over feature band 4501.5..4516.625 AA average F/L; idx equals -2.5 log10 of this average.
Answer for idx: -0.10 mag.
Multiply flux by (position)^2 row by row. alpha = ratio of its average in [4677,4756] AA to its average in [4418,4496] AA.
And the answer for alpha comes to 1.25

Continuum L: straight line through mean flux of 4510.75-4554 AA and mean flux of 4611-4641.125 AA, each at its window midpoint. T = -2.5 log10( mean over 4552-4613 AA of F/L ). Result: -0.03 mag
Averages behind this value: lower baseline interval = 11.6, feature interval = 12.4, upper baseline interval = 12.6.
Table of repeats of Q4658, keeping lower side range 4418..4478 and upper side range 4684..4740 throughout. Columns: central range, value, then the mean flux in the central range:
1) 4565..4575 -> -0.8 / 12.3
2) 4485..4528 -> -3.9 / 12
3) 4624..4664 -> -1.0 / 12.1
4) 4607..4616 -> -1.1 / 13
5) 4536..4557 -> -0.9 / 11.8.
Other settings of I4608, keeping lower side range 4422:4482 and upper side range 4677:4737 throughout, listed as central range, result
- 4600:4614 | -0.13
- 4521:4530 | 0.03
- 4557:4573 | -0.09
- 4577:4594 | -0.06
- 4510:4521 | -0.09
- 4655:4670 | -0.03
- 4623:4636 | -0.08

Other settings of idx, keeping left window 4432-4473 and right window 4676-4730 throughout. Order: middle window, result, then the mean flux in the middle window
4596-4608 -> -0.119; 12.8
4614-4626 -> -0.120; 13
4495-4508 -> -0.149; 12.5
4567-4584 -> -0.088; 12.3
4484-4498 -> -0.100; 11.9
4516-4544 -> -0.026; 11.3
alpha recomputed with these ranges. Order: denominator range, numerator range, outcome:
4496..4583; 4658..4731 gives 1.07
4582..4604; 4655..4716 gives 1.00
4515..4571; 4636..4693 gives 1.06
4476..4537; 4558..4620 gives 1.09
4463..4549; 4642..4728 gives 1.10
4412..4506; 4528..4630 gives 1.17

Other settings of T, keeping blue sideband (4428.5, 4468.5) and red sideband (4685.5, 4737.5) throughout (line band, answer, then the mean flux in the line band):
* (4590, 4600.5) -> -0.08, 12.3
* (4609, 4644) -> -0.09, 12.6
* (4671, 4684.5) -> 0.05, 11.4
